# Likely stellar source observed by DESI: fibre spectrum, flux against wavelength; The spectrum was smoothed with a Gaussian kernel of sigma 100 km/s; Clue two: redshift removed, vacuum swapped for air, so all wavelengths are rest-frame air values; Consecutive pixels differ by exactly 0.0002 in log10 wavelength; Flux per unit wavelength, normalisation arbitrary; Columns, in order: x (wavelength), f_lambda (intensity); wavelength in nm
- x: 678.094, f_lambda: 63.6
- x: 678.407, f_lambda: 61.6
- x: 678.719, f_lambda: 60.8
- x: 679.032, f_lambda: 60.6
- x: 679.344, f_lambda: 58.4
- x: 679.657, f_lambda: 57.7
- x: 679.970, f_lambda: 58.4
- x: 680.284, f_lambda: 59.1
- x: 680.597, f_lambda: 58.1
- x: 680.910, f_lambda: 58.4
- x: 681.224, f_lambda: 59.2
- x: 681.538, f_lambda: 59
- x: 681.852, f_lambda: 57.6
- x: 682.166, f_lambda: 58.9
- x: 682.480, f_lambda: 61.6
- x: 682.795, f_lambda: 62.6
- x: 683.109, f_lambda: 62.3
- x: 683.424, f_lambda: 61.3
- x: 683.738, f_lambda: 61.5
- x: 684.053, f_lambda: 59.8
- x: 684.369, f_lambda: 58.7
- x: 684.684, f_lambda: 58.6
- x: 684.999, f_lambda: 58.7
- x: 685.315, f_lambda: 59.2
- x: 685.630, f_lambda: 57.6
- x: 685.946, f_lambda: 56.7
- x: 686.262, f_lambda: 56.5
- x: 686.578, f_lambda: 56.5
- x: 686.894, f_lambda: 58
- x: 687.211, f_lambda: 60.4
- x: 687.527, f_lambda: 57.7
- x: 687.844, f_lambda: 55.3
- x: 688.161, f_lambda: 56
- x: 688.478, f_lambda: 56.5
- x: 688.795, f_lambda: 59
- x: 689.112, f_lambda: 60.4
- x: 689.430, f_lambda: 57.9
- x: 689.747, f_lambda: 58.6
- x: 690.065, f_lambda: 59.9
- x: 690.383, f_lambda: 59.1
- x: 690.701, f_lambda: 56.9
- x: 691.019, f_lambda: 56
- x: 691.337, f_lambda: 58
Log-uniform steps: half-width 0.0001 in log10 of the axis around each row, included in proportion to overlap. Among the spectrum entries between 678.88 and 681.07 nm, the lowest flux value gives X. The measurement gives 57.7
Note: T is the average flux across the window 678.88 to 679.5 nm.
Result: 59.6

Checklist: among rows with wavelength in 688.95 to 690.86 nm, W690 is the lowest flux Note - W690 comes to 56.9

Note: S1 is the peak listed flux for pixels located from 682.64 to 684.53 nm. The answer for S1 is 62.6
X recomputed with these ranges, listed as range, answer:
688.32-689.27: 56.5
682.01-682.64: 58.9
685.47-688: 55.3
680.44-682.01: 57.6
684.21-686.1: 56.7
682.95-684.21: 59.8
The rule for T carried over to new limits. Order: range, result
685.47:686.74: 56.9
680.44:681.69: 58.7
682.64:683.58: 62.1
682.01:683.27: 61.3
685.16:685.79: 58.4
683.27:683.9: 61.5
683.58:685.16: 59.5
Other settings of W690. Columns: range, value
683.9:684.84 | 58.6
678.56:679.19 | 60.6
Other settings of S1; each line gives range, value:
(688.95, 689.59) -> 60.4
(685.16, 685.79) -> 59.2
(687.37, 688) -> 57.7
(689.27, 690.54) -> 59.9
